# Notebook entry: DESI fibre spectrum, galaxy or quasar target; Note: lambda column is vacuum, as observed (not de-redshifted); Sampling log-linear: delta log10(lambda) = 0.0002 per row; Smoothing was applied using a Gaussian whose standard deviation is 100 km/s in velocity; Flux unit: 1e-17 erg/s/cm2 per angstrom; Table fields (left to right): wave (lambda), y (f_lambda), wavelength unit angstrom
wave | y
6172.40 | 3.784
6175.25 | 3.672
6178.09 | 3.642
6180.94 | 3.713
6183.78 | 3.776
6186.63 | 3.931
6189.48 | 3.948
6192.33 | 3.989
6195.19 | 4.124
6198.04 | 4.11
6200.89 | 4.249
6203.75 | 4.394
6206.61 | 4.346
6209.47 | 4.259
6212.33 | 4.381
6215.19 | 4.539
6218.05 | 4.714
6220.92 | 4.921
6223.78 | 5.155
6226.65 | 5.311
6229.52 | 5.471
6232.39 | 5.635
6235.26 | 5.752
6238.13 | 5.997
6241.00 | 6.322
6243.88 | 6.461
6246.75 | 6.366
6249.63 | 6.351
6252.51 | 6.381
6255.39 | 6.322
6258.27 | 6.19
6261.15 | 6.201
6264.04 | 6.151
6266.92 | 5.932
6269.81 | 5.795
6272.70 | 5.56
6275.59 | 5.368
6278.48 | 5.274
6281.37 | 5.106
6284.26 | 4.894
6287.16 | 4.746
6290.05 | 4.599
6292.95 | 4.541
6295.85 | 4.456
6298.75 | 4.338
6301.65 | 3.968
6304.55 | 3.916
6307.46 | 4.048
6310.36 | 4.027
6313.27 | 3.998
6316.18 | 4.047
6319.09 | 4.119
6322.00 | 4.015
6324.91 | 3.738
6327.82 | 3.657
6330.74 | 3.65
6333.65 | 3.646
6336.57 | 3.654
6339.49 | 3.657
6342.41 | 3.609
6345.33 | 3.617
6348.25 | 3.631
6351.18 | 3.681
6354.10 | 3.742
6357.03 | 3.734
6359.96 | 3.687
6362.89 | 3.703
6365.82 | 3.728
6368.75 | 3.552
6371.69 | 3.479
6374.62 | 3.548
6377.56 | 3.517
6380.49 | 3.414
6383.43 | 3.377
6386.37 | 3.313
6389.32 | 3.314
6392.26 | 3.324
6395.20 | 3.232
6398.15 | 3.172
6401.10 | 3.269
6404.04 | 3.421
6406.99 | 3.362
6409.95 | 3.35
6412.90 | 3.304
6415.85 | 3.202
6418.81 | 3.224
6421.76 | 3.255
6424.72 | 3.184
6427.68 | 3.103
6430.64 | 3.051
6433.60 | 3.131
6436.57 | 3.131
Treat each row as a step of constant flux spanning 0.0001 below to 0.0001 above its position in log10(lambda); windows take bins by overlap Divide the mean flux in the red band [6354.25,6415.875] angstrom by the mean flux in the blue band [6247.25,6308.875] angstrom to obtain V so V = 0.7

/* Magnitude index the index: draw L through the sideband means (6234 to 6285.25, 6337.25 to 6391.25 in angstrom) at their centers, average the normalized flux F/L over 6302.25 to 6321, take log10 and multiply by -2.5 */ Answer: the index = 0.180 mag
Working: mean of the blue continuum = 5.92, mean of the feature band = 4.02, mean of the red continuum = 3.57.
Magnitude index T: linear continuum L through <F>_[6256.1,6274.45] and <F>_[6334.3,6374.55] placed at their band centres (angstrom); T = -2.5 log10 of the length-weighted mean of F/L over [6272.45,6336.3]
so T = 0.153 mag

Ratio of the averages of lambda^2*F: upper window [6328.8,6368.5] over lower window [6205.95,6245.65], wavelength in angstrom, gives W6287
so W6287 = 0.72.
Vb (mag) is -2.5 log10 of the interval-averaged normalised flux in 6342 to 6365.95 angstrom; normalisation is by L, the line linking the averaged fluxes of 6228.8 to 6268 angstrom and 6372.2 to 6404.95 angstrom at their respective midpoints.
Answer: 0.10 mag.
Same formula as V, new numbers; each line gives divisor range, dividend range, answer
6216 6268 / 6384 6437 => 0.55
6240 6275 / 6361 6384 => 0.58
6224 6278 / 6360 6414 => 0.57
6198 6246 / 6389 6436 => 0.63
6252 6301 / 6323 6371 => 0.68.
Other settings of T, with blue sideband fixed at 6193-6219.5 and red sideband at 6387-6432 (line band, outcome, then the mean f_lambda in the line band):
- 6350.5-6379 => -0.04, 3.64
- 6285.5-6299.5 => -0.17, 4.55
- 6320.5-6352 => -0.01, 3.69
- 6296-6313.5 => -0.07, 4.08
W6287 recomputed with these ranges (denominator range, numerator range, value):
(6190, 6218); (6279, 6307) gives 1.09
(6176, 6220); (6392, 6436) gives 0.84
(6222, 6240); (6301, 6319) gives 0.74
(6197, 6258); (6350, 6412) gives 0.68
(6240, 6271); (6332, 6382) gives 0.60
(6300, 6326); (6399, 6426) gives 0.85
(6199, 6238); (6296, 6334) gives 0.84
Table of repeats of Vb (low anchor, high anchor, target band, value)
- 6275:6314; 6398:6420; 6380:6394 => 0.06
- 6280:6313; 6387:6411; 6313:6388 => 0.04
